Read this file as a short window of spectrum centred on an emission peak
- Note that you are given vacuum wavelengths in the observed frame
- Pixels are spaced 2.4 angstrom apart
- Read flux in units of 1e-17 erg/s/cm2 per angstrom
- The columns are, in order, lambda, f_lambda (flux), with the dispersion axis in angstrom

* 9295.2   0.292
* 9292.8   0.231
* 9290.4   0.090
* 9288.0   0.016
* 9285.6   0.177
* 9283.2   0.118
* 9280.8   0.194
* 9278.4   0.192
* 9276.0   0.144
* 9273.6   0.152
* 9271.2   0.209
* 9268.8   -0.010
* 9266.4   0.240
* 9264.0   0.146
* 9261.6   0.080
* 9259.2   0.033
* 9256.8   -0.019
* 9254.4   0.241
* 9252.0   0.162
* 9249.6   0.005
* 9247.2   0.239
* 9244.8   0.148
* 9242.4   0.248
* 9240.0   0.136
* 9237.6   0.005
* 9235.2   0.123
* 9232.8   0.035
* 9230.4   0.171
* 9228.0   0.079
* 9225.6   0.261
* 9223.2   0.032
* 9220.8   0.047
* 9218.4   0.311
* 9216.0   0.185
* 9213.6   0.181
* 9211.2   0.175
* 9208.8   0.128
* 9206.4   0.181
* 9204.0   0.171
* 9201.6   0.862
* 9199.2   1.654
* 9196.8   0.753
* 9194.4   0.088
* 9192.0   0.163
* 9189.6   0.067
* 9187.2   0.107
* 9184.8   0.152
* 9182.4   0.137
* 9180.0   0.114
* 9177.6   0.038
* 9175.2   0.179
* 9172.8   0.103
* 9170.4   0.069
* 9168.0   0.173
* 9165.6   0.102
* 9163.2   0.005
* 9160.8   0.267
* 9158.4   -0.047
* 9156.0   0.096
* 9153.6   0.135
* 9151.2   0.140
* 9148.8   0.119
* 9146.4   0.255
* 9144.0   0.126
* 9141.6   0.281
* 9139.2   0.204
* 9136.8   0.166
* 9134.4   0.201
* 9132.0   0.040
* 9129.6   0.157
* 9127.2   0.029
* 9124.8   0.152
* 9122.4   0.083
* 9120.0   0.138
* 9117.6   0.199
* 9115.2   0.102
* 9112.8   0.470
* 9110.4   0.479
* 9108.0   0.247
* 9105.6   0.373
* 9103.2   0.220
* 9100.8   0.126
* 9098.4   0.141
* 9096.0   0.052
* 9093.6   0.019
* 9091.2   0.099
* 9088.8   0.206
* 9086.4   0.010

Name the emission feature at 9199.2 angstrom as [O III] 5007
